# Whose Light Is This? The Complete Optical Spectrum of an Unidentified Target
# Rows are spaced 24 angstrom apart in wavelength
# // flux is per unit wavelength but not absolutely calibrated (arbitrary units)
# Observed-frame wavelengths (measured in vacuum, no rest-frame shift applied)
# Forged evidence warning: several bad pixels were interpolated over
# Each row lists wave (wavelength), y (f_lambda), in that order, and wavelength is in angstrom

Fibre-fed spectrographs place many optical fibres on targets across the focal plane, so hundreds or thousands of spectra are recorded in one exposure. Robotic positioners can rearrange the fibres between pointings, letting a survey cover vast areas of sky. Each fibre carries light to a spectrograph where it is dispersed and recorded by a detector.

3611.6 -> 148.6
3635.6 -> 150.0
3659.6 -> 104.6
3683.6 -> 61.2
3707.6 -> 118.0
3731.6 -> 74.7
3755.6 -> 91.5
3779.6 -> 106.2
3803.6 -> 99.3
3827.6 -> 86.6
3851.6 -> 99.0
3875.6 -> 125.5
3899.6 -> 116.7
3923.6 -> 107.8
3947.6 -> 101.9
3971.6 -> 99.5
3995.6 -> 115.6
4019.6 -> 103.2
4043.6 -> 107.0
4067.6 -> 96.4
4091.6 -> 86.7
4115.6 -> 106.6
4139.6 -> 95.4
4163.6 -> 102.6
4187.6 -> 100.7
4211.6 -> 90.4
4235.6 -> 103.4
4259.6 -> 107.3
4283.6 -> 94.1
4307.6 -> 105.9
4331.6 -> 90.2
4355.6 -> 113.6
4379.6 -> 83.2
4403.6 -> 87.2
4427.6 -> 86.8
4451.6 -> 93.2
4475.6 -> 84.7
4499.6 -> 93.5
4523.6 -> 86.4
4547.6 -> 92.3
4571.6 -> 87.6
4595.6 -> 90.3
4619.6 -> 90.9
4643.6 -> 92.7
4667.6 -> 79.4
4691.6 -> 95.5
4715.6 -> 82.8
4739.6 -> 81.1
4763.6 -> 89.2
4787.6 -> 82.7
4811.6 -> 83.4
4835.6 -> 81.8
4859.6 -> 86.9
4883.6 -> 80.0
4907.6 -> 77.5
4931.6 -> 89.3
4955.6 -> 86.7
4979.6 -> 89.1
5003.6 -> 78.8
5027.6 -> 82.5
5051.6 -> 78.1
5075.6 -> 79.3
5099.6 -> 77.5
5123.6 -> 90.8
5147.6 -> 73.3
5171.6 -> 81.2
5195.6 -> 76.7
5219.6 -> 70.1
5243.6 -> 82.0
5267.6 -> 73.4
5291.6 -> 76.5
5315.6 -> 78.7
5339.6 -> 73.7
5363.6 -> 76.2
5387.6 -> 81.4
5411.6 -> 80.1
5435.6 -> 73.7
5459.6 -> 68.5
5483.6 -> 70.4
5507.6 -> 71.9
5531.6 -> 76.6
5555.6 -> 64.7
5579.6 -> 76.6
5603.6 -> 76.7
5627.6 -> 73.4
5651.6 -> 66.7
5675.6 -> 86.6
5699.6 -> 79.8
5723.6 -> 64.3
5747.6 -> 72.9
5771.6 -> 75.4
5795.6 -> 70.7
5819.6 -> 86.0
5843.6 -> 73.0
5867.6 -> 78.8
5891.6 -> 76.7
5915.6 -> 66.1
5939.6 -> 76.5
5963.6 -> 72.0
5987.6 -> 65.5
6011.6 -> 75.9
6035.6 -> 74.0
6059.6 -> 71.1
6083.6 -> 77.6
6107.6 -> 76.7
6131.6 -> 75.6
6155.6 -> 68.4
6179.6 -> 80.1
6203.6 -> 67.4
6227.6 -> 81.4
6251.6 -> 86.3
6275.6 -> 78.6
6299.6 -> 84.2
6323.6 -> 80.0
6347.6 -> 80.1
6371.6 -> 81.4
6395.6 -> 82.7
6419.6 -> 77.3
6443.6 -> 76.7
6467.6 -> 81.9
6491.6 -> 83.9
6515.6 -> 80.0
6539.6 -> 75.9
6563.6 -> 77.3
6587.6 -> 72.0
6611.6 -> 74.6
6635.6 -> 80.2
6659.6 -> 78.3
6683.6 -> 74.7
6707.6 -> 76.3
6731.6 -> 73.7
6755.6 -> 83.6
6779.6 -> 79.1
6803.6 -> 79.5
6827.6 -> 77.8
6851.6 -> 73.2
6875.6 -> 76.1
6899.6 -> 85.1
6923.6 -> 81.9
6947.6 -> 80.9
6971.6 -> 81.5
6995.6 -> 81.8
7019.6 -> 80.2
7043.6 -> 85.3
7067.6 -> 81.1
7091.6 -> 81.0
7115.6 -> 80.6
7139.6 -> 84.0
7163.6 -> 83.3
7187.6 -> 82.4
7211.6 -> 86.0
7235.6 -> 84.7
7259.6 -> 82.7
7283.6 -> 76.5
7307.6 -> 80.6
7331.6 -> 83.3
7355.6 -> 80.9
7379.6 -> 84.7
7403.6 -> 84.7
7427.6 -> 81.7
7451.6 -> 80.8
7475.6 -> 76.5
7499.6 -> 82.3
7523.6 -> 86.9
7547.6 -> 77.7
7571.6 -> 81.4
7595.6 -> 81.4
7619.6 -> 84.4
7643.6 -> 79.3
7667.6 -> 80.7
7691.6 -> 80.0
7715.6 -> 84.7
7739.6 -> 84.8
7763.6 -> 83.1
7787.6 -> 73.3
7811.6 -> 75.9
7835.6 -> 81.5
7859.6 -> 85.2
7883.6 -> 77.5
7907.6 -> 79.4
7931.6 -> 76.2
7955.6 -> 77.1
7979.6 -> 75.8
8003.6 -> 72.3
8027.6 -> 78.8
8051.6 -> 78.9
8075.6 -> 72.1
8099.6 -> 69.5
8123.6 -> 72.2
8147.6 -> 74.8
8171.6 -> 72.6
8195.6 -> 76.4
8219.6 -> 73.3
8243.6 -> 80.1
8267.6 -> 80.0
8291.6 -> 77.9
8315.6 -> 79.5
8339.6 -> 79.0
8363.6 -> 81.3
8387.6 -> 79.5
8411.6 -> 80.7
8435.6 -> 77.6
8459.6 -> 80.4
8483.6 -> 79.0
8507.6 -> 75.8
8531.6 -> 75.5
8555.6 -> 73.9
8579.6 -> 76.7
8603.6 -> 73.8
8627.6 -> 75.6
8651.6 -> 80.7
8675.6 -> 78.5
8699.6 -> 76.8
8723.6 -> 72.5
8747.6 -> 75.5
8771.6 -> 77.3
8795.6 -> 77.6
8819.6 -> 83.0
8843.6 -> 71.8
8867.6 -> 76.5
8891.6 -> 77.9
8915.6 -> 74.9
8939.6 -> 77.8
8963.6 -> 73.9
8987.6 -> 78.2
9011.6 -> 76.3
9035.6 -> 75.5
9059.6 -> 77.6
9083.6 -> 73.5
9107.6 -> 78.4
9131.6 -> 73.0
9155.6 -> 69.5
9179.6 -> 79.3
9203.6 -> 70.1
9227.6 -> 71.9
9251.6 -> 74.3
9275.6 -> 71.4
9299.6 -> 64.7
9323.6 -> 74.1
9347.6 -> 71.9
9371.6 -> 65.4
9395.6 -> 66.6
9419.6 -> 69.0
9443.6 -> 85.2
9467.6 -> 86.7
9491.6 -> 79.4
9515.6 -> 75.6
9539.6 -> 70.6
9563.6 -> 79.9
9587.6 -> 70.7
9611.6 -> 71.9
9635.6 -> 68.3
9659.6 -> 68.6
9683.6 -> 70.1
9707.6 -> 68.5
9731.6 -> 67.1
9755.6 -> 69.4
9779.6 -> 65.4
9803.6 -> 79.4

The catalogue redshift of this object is 0.56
